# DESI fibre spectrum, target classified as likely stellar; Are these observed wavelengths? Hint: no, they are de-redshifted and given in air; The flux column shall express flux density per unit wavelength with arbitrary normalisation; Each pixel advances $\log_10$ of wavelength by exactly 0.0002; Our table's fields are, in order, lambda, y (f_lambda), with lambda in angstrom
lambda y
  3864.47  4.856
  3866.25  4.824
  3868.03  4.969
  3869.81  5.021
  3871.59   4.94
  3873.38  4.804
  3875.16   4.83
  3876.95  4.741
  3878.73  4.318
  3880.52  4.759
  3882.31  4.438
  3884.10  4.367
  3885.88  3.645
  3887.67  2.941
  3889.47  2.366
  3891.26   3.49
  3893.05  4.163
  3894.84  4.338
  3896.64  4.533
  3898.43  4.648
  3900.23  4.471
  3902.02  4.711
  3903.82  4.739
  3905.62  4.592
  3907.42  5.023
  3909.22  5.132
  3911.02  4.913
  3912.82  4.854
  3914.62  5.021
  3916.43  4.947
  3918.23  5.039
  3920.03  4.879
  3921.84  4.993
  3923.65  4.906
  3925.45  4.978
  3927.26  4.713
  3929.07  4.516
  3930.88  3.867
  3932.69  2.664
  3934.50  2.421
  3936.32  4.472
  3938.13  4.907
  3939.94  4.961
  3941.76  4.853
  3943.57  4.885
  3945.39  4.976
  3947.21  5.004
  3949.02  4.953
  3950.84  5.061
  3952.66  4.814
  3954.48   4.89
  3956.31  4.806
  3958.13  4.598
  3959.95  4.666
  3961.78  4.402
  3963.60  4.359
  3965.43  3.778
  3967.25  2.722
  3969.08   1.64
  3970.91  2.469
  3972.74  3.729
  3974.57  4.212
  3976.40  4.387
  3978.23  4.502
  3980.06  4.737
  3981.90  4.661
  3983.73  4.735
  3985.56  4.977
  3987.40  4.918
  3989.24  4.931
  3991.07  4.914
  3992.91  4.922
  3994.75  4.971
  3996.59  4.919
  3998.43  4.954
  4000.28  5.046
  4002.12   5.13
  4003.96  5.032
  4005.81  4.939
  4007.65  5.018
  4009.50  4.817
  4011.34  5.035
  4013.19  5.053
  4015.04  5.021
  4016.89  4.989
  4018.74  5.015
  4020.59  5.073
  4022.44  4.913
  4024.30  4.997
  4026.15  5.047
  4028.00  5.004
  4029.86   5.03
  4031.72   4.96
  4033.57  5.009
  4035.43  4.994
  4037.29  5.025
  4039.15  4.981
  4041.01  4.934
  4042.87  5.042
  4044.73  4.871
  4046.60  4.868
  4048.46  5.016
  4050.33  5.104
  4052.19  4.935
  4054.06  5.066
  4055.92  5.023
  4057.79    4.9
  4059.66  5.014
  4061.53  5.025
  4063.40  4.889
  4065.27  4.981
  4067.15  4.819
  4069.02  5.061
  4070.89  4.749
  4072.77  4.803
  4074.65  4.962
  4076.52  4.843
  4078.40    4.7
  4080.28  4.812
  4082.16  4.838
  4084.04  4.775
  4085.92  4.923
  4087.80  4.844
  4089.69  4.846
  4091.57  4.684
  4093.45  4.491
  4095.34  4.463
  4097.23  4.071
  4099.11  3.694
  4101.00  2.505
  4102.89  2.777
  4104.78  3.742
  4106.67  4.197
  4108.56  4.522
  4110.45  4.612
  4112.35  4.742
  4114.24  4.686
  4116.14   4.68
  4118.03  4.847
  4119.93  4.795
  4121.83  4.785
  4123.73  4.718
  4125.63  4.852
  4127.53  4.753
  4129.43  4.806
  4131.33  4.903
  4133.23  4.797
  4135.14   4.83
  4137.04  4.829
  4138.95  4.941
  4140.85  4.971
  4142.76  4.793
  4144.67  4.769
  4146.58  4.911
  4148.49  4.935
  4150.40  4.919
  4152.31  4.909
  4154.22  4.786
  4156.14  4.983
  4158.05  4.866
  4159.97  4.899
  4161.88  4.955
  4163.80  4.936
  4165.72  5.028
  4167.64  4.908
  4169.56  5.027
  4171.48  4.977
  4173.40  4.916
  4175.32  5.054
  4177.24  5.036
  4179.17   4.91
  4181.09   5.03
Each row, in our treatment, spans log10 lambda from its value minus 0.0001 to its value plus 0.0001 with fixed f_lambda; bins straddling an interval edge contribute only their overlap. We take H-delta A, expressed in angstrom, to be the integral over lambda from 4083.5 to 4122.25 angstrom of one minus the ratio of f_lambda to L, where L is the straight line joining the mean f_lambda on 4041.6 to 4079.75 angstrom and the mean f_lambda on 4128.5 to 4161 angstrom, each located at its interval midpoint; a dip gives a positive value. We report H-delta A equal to 4.3 angstrom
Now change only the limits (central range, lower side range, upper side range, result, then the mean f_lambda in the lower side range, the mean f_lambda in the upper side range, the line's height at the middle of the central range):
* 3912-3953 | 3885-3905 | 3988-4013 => -2.7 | 4.01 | 4.97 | 4.35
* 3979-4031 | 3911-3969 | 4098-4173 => -4.5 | 4.51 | 4.66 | 4.56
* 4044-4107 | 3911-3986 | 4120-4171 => 1.1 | 4.42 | 4.88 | 4.71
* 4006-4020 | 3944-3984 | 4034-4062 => -0.9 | 4.28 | 4.99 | 4.69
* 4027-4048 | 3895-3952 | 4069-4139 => -1.7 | 4.66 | 4.56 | 4.6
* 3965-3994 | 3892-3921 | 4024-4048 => 4.3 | 4.74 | 4.98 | 4.88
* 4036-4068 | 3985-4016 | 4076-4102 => -2.1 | 4.98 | 4.45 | 4.67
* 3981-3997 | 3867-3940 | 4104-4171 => -1.1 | 4.46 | 4.79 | 4.58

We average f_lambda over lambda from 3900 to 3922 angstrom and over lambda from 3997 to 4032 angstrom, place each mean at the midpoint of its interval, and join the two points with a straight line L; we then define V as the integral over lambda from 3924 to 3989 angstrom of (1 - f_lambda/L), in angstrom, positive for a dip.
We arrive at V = 7.9 angstrom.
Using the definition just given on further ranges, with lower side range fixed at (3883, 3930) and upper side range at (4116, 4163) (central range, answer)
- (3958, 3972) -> 3.24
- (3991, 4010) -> -1.37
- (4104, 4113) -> 0.83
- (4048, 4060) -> -0.72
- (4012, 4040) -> -1.96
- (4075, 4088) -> -0.16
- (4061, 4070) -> -0.40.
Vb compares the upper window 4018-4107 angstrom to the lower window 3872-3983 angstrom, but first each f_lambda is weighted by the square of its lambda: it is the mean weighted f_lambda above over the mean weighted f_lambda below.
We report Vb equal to 1.16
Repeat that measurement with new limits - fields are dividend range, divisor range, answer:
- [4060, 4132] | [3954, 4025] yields 1.05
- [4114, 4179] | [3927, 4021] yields 1.17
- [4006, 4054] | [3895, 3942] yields 1.15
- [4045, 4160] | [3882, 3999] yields 1.15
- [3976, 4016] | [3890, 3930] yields 1.09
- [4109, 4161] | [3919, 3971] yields 1.22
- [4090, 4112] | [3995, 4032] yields 0.84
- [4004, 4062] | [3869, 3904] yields 1.25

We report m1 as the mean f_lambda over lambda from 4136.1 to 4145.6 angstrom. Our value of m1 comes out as 4.86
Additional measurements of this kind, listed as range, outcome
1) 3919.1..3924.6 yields 4.93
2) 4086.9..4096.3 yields 4.66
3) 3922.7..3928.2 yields 4.87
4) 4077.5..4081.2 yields 4.75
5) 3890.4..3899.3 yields 4.24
